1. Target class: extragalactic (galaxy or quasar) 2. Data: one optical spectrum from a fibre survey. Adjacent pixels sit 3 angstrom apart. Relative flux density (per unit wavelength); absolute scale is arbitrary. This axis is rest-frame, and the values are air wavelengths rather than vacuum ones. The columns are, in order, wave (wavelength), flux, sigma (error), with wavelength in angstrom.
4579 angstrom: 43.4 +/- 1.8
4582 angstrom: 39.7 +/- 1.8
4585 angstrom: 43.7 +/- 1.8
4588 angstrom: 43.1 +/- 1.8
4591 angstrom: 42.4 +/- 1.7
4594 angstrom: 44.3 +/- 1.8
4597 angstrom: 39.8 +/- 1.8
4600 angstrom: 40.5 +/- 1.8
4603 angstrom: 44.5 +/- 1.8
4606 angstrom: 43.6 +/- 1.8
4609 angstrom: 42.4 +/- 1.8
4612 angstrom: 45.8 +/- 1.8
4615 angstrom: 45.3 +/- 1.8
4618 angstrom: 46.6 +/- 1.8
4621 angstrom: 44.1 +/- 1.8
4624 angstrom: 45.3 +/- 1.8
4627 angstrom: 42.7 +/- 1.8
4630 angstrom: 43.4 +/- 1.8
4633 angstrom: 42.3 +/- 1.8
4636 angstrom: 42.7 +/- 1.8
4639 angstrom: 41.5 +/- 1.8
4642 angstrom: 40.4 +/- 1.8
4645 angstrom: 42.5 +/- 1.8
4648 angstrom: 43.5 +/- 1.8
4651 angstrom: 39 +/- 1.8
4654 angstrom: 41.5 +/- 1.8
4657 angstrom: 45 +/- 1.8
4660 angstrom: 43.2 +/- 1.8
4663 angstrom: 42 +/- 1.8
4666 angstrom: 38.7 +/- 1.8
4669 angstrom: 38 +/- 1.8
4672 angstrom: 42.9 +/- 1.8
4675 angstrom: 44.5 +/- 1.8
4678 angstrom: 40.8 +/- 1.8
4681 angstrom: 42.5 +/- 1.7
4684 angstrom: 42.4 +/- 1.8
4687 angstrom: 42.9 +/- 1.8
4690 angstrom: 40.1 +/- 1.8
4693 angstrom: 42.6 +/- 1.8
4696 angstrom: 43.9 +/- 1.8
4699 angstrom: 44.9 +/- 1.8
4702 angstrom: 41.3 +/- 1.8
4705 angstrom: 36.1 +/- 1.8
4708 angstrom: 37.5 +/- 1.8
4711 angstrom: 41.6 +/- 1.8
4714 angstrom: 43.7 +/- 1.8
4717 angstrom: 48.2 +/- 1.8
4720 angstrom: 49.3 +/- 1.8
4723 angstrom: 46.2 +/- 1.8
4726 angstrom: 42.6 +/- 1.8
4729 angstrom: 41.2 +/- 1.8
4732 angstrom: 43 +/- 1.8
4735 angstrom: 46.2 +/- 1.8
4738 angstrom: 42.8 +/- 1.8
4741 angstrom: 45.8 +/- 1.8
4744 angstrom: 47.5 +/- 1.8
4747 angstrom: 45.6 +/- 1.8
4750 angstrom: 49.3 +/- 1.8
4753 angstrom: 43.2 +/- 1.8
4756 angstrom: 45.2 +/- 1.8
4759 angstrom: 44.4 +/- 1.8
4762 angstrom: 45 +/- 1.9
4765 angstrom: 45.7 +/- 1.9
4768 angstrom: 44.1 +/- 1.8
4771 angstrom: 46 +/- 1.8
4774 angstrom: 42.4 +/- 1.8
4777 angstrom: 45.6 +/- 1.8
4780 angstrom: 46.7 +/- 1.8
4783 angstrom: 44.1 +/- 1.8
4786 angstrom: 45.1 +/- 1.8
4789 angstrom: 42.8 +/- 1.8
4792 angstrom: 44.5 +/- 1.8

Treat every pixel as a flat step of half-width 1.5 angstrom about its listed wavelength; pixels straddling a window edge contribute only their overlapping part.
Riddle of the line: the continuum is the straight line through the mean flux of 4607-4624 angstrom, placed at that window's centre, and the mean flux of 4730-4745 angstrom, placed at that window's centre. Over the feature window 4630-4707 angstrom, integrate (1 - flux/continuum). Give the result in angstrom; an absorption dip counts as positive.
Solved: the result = 5.2 angstrom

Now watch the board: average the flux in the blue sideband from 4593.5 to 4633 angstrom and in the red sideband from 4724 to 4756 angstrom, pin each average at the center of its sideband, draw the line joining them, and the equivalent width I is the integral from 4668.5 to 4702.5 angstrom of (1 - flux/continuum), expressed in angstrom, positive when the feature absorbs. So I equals 1.5 angstrom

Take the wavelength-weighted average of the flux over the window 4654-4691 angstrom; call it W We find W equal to 41.9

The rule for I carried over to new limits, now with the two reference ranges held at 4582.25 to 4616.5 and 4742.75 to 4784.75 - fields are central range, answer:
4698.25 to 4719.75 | 1.14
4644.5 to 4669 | 1.23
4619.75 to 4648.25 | 0.50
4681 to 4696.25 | 0.70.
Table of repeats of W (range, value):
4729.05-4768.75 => 45.1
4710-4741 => 44.6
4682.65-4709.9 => 41.3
